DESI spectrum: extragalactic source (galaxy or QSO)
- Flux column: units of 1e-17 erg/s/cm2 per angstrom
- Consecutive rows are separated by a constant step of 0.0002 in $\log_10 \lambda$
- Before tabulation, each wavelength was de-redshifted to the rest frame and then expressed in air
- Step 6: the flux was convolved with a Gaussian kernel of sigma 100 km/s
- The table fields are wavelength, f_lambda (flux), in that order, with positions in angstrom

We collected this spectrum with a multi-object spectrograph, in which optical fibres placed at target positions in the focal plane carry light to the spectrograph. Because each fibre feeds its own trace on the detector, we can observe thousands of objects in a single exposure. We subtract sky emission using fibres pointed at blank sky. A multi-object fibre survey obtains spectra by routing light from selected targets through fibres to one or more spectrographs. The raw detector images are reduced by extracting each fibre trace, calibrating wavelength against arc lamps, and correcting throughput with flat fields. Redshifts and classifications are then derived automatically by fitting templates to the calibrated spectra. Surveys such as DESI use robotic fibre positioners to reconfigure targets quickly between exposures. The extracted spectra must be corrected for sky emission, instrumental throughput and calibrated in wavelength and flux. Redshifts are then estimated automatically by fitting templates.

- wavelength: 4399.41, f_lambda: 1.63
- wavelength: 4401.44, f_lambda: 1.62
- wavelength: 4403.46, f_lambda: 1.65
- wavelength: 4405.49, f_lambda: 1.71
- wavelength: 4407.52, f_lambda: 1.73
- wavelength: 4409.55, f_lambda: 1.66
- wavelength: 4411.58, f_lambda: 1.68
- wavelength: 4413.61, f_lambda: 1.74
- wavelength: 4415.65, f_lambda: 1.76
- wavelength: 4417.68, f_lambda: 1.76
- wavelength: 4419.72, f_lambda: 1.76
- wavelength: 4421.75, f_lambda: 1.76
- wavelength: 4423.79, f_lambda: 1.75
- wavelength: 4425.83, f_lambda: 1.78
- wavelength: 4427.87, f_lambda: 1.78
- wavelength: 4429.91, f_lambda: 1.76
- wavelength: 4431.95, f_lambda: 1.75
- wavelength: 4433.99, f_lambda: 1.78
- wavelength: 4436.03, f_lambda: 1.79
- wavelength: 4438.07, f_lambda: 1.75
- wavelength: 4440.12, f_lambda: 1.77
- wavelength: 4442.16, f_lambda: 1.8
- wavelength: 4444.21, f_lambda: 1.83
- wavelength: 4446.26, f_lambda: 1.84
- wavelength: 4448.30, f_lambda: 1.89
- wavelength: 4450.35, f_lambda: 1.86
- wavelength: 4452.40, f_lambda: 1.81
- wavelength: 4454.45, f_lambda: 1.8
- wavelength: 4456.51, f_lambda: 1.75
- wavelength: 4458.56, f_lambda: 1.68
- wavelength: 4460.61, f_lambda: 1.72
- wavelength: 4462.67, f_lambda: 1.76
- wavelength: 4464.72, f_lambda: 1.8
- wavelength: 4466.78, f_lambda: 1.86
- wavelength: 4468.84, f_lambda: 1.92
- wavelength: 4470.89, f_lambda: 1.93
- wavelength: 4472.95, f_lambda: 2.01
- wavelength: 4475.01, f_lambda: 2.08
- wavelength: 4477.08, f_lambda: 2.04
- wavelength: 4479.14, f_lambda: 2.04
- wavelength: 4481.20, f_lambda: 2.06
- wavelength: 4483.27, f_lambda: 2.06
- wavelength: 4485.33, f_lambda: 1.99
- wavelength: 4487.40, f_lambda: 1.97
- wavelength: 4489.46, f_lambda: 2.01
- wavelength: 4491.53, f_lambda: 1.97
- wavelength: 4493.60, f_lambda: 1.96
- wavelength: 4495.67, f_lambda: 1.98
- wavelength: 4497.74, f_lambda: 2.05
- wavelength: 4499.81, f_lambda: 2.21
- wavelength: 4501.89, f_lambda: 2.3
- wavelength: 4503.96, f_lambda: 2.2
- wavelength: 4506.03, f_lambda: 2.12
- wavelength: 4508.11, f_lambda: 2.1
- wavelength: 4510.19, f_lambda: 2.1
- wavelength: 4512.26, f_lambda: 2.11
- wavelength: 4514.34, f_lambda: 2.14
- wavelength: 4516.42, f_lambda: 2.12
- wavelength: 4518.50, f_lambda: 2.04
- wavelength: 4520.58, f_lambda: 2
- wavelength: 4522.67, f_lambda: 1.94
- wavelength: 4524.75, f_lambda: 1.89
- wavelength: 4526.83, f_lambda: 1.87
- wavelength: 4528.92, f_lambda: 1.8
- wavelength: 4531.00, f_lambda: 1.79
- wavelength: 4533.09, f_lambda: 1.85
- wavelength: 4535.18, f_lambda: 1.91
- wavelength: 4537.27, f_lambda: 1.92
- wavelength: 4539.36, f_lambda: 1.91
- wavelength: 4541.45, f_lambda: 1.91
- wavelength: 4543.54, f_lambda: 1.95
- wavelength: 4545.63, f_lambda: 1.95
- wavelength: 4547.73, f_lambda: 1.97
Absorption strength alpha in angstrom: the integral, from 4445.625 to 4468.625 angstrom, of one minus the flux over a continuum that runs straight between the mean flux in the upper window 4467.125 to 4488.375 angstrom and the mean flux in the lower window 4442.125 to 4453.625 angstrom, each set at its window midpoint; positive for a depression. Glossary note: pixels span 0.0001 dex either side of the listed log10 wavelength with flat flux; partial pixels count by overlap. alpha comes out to 1.10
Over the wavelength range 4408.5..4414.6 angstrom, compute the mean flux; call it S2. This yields 1.69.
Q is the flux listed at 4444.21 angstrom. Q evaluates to 1.83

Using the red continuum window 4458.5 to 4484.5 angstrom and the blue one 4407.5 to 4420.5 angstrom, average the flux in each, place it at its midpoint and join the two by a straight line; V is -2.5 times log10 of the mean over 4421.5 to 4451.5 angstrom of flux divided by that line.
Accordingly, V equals 0.007 mag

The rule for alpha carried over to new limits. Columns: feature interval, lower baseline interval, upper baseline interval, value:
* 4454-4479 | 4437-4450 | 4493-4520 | 0.7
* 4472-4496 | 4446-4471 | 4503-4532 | -1.5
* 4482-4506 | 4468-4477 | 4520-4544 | -1.4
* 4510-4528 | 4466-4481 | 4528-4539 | -1.2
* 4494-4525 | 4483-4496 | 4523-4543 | -2.4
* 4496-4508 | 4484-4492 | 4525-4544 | -1.2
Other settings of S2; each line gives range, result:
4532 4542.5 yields 1.9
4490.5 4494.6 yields 1.96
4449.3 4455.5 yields 1.82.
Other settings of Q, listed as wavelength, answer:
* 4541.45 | 1.91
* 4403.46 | 1.65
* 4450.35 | 1.86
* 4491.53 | 1.97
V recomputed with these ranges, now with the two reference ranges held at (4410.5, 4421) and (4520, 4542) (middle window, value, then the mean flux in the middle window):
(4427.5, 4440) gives 0.00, 1.77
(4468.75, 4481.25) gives -0.11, 2.02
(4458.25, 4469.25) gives 0.01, 1.79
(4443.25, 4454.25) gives -0.04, 1.84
